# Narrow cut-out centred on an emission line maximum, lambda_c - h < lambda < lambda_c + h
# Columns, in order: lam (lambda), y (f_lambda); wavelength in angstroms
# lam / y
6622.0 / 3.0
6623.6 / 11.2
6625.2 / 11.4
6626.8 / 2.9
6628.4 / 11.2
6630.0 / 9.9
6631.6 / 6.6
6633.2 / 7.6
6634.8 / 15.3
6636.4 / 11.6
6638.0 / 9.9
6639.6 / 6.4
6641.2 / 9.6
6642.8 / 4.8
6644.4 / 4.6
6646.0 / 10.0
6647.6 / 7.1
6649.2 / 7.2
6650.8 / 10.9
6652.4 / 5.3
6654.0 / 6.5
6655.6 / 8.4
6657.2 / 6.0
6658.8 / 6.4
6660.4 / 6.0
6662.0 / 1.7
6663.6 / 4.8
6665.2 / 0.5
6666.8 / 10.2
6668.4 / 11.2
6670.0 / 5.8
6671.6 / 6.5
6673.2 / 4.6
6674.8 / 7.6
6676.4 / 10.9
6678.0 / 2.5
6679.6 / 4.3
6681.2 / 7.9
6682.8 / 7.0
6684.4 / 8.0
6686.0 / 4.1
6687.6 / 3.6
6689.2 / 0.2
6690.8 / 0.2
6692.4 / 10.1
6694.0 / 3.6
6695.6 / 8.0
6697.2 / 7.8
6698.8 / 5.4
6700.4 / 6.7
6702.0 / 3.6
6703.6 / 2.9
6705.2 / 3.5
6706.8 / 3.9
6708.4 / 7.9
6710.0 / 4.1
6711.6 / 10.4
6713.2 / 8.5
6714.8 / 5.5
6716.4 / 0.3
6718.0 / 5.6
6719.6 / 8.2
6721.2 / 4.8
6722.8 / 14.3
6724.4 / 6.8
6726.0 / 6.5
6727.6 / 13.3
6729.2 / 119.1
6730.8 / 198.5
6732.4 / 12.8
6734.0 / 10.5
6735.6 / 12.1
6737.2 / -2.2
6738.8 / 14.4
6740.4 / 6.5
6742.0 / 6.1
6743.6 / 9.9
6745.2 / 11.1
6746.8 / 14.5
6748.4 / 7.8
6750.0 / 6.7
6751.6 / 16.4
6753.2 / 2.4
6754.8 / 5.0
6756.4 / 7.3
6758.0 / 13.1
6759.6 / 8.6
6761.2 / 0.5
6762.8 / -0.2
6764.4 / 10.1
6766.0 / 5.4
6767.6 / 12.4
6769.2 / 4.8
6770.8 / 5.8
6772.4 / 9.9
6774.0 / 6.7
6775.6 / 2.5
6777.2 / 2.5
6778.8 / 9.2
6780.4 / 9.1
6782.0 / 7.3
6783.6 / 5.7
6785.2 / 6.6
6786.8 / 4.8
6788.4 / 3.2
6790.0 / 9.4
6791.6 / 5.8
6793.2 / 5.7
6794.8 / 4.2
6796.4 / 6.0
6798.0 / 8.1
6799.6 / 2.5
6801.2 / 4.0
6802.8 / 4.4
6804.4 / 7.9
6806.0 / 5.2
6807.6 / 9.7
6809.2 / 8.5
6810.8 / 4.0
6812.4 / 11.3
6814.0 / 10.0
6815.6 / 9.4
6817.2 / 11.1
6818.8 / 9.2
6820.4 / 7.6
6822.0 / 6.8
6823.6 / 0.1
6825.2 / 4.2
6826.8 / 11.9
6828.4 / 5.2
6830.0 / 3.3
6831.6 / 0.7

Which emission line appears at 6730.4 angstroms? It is H-alpha 6563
